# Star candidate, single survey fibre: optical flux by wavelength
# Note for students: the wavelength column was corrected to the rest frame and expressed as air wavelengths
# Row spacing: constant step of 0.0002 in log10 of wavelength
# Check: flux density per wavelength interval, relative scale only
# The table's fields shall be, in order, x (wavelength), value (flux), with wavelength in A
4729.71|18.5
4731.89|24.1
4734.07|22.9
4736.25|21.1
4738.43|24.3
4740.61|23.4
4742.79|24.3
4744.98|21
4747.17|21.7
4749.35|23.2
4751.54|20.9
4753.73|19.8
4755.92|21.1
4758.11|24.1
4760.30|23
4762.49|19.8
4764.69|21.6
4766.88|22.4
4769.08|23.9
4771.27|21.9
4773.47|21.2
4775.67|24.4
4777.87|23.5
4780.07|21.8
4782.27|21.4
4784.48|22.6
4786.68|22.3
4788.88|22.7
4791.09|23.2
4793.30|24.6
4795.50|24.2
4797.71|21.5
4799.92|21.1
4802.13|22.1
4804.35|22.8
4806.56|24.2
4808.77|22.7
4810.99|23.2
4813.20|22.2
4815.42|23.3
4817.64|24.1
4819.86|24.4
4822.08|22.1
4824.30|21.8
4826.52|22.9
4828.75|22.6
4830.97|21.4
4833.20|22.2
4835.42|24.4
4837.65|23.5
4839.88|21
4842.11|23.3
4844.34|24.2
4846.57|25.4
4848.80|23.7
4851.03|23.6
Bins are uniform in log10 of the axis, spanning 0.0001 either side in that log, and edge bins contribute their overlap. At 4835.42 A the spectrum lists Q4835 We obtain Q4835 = 24.4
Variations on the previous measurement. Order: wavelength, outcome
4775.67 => 24.4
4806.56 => 24.2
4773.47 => 21.2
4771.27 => 21.9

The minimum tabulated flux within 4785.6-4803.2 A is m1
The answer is 21.1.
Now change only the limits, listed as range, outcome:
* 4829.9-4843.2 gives 21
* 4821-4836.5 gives 21.4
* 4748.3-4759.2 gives 19.8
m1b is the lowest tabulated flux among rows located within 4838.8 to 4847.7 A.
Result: 21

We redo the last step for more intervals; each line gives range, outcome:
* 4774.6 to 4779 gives 23.5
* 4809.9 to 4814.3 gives 22.2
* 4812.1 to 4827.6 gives 21.8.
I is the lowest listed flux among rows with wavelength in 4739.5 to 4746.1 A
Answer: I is 21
